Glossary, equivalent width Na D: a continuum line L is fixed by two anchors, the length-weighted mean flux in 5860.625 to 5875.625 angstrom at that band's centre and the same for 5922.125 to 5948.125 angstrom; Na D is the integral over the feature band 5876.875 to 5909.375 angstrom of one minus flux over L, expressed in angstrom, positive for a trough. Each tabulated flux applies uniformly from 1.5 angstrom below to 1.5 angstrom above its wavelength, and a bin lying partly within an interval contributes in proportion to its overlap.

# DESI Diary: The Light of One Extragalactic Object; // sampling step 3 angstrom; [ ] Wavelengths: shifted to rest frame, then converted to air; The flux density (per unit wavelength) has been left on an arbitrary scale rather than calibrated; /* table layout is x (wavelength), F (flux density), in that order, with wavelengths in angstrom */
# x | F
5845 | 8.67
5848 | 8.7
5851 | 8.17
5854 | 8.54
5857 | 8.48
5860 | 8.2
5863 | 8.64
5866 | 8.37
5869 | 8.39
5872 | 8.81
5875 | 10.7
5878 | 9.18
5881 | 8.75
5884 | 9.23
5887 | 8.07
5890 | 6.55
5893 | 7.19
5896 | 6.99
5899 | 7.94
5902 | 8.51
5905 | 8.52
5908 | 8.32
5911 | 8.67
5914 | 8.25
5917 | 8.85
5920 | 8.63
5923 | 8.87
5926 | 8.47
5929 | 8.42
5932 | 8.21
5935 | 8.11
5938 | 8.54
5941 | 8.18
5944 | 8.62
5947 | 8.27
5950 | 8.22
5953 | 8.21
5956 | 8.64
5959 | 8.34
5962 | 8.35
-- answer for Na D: 2.2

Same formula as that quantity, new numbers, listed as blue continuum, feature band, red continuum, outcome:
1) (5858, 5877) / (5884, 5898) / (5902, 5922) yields 2.0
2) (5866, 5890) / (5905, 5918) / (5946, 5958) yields 0.1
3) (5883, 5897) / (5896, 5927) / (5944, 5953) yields -2.3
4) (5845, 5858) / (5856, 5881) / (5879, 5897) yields -2.0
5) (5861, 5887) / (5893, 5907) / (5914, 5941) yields 1.3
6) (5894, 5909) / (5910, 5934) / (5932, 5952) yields -1.1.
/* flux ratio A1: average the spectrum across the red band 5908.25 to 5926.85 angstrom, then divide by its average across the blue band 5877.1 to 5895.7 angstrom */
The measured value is 1.07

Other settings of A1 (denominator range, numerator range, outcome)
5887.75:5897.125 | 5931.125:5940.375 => 1.18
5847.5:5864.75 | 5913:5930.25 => 1.02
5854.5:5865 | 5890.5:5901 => 0.87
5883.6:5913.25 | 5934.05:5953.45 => 1.05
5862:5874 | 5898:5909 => 0.97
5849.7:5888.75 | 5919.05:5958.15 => 0.96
